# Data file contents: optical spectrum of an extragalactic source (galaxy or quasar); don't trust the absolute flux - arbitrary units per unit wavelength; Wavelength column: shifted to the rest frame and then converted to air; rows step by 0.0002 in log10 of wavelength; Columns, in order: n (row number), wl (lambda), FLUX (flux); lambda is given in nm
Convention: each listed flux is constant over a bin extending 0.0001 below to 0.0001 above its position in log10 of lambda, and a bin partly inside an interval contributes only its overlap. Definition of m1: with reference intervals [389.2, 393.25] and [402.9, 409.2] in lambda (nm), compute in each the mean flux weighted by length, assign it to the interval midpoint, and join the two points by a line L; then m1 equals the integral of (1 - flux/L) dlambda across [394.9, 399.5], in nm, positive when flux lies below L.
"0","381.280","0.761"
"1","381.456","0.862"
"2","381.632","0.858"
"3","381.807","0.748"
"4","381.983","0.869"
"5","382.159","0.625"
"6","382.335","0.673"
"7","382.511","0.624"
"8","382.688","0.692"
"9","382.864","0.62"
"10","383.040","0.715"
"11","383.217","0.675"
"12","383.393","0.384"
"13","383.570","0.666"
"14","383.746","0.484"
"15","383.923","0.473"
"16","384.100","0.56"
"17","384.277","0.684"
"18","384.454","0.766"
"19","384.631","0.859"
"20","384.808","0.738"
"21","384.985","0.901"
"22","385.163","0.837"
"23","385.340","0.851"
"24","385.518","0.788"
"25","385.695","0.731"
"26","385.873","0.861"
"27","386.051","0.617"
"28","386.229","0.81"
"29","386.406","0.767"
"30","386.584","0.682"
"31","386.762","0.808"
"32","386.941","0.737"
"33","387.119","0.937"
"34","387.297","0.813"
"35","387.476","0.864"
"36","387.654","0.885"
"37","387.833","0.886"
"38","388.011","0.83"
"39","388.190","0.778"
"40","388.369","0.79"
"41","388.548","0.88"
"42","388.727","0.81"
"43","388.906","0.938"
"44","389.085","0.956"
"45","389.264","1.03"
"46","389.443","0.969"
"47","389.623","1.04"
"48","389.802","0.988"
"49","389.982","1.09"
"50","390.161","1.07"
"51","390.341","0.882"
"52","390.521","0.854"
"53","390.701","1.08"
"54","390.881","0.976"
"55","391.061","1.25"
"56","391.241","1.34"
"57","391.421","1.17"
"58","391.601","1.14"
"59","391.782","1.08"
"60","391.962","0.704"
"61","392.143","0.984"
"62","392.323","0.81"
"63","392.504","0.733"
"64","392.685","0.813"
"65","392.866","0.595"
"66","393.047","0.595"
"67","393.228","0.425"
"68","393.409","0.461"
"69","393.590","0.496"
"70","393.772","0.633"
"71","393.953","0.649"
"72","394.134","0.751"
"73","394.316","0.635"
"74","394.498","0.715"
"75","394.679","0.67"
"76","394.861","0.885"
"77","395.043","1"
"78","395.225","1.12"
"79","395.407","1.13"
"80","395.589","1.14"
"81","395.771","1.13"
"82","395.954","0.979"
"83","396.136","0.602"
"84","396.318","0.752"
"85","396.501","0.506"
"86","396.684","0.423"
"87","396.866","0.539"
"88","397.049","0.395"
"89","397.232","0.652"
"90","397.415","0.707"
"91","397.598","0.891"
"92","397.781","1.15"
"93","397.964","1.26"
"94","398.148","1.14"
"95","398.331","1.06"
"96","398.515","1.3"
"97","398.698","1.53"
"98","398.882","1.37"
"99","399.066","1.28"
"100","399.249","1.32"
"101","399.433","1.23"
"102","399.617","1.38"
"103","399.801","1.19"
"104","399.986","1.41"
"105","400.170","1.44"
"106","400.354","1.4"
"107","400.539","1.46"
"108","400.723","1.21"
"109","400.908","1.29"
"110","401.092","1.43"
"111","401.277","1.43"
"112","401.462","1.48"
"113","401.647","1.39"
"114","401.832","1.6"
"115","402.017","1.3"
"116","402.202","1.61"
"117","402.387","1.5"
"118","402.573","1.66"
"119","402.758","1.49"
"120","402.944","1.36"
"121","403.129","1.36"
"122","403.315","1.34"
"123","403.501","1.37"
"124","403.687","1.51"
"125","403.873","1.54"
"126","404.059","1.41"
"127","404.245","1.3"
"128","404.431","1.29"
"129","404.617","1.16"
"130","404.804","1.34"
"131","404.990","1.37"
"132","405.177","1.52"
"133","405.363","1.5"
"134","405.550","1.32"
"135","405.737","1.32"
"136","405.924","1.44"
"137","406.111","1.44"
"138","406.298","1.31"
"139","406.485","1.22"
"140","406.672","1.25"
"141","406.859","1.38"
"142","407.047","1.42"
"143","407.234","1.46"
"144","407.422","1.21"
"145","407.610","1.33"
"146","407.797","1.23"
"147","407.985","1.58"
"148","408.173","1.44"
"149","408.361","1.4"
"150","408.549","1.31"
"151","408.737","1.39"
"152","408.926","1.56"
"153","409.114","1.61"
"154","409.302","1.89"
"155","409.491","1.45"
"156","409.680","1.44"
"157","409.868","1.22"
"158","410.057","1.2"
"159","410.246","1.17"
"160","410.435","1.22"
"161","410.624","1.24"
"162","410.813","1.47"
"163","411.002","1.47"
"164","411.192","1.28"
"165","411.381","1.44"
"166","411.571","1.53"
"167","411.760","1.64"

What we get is 0.589 nm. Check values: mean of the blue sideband 0.948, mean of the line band 0.982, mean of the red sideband 1.38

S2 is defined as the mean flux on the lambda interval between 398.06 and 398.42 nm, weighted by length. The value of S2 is 1.1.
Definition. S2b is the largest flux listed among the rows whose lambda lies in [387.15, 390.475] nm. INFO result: 1.09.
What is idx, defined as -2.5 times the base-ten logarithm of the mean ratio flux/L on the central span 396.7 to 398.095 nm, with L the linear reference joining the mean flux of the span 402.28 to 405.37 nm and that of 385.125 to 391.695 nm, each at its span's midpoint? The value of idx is 0.46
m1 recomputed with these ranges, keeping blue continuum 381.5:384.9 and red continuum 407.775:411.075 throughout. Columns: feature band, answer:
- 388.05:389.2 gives -0.05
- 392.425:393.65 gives 0.46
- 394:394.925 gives 0.25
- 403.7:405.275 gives -0.13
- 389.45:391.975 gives -0.49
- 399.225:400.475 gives -0.22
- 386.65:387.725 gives -0.07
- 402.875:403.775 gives -0.11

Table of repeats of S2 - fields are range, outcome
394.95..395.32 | 1.06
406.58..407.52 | 1.34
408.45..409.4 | 1.55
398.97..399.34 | 1.3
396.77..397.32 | 0.527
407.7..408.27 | 1.42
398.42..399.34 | 1.36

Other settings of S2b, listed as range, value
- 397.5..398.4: 1.26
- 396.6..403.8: 1.66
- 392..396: 1.14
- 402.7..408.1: 1.58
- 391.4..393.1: 1.17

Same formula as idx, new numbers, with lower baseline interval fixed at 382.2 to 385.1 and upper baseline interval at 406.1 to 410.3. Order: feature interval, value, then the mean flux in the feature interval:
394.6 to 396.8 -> 0.18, 0.859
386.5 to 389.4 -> -0.09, 0.854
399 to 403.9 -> -0.18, 1.41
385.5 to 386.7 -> -0.03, 0.75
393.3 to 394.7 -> 0.48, 0.622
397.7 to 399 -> -0.15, 1.26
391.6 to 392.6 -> 0.03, 0.887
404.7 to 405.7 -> -0.08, 1.4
